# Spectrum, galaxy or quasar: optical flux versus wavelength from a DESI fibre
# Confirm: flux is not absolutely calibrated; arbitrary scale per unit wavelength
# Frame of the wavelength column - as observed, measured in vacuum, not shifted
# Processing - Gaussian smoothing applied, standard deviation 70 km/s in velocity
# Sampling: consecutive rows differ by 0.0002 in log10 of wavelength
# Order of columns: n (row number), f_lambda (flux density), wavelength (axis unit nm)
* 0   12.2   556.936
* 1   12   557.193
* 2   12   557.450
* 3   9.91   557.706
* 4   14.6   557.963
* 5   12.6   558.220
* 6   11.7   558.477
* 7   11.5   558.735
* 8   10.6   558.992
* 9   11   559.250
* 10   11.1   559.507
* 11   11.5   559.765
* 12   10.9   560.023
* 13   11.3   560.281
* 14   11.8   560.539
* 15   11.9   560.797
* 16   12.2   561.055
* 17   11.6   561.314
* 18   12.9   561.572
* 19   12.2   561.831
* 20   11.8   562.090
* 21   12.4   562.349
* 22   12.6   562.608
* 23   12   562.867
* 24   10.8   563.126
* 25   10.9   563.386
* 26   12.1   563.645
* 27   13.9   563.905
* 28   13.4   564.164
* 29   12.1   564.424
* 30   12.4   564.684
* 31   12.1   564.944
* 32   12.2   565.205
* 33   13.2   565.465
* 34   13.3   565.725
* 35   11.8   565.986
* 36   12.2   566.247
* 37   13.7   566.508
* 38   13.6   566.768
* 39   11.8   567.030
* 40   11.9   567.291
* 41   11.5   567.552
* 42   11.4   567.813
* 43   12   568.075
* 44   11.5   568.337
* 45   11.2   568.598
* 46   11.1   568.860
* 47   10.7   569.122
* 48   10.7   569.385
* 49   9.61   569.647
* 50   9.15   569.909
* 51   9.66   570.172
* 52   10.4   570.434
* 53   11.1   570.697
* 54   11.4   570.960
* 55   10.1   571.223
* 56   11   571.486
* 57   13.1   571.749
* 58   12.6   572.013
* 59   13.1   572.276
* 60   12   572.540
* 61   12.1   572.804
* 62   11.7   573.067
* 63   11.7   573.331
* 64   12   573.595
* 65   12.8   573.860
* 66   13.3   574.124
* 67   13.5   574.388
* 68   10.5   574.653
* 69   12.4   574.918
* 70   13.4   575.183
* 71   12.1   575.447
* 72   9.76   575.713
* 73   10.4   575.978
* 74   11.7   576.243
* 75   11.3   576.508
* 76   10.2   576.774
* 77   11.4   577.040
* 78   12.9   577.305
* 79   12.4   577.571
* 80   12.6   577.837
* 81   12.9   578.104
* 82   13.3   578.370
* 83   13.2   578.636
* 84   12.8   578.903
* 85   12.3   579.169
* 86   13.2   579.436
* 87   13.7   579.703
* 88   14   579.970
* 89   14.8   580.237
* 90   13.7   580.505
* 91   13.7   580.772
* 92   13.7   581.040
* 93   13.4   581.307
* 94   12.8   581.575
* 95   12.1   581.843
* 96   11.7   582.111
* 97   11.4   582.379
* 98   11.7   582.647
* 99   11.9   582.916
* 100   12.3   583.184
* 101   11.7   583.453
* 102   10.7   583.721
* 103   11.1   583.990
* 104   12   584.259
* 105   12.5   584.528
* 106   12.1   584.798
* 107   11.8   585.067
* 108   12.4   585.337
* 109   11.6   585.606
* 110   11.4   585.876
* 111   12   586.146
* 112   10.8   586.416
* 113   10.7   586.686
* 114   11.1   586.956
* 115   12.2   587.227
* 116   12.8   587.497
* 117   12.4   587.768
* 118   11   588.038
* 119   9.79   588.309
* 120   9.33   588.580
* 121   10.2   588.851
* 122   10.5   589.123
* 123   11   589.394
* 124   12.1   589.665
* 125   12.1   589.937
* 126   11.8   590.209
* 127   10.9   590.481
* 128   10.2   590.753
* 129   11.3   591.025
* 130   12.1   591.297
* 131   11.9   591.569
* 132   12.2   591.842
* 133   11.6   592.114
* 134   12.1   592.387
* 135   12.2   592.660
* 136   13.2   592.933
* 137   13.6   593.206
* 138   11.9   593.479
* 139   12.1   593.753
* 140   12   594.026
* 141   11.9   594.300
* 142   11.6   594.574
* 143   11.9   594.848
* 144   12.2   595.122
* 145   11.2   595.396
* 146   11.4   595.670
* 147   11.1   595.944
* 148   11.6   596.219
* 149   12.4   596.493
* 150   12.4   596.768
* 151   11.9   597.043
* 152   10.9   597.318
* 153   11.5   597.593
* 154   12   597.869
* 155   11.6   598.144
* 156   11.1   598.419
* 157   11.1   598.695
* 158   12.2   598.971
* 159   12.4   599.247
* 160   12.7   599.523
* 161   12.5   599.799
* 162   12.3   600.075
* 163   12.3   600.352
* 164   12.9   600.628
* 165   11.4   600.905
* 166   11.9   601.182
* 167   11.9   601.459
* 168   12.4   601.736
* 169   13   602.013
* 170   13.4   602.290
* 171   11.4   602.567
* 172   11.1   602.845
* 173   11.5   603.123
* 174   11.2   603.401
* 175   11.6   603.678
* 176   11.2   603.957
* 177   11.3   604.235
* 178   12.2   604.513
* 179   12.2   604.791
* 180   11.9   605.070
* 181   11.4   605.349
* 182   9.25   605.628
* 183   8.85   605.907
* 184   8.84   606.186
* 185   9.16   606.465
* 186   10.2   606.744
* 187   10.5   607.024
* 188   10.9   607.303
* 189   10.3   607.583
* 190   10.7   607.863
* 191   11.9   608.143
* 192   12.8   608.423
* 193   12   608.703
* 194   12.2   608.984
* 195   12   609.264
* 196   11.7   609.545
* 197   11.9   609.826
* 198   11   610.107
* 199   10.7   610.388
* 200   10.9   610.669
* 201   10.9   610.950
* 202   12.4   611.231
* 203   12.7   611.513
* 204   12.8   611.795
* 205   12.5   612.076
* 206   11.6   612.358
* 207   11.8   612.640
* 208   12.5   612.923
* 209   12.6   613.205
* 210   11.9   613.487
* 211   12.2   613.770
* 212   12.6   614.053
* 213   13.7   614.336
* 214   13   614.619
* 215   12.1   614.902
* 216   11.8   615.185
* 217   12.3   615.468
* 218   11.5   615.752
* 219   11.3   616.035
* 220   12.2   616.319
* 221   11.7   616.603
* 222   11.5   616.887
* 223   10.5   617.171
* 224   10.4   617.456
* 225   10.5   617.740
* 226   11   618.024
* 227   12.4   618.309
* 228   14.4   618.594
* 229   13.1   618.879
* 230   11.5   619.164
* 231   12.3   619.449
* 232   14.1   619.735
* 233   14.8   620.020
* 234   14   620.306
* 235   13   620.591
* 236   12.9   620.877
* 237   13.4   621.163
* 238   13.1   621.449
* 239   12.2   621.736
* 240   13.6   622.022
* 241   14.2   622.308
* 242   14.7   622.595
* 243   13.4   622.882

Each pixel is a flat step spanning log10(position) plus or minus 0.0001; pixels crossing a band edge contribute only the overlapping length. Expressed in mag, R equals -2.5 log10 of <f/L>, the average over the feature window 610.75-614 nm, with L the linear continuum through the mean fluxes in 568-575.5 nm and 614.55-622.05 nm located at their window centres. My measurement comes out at 0.01 mag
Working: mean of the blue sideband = 11.6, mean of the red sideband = 12.4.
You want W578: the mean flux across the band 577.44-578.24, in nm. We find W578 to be 12.6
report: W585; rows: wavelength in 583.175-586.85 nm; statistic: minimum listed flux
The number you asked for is 10.7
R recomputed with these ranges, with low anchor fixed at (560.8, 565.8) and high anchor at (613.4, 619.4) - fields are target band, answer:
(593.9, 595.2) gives 0.02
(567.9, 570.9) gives 0.15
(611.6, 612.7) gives -0.02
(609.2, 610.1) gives 0.03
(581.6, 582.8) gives 0.03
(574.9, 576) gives 0.05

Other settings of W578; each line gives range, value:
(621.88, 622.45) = 13.9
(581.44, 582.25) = 12.2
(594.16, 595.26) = 11.9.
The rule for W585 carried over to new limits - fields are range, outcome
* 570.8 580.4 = 9.76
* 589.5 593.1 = 10.2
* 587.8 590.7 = 9.33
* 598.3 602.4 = 11.1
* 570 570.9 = 9.66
